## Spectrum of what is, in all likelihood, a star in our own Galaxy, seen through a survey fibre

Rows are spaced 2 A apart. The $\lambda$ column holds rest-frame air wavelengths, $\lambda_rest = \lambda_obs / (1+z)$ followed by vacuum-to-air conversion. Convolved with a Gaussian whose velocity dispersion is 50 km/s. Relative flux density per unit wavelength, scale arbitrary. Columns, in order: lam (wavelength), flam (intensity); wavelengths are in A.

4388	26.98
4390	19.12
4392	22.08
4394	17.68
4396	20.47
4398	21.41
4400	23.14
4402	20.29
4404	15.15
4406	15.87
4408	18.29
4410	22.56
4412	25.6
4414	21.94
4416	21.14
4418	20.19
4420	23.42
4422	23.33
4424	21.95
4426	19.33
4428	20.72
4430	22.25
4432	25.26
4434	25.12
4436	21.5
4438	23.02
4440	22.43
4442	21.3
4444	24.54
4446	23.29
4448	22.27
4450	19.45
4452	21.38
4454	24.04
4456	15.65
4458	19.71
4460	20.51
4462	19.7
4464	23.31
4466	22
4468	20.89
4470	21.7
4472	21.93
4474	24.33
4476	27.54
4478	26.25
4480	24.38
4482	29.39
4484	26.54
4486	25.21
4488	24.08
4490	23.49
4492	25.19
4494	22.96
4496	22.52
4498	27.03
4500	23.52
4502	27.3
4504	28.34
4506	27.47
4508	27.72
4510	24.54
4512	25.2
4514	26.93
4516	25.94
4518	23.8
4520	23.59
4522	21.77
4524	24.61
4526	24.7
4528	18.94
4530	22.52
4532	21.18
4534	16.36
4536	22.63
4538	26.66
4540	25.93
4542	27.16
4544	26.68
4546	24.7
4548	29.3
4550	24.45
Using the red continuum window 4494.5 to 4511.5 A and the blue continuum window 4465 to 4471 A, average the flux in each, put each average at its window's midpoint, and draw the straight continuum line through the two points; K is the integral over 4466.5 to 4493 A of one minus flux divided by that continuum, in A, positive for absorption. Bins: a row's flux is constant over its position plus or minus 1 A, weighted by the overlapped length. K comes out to -1.9 A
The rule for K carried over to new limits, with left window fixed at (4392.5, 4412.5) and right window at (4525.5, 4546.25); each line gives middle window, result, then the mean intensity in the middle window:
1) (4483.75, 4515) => -4.3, 25.5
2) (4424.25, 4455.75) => -2.0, 22.2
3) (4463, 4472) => -0.2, 22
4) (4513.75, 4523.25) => -0.6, 24.2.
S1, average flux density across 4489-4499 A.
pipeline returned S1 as 24.2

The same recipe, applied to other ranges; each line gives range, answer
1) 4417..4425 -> 22.2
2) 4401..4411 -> 18.4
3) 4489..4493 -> 24.3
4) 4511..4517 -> 26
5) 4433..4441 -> 23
